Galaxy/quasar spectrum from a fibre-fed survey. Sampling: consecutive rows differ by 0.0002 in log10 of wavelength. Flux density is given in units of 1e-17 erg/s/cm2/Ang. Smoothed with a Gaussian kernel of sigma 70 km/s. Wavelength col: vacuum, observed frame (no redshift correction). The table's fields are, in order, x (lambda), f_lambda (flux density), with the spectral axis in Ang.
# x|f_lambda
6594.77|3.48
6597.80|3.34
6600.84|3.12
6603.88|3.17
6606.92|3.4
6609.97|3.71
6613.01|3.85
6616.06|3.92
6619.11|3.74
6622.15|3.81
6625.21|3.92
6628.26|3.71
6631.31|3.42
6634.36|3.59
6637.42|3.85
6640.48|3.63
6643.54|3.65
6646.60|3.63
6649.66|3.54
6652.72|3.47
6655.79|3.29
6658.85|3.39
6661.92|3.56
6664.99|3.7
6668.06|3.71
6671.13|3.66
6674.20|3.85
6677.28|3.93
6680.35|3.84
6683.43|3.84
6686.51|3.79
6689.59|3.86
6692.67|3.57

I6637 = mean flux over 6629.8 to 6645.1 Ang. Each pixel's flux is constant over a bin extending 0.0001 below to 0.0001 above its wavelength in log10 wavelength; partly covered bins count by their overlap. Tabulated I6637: 3.63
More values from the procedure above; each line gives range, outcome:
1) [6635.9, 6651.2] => 3.66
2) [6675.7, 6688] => 3.85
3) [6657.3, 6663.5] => 3.48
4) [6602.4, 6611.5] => 3.43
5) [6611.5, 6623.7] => 3.83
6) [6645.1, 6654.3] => 3.54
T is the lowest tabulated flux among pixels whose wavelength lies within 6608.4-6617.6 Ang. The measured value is 3.71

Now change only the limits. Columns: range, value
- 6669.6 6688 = 3.66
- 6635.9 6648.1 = 3.63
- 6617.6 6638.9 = 3.42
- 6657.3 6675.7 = 3.39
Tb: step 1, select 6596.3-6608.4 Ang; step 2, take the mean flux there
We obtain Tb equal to 3.26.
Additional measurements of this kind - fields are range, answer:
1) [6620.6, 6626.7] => 3.86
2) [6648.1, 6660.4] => 3.42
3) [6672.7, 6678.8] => 3.89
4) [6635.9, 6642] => 3.74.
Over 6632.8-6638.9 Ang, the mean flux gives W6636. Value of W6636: 3.72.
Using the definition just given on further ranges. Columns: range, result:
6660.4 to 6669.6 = 3.66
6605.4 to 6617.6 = 3.72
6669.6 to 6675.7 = 3.76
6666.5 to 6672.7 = 3.69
